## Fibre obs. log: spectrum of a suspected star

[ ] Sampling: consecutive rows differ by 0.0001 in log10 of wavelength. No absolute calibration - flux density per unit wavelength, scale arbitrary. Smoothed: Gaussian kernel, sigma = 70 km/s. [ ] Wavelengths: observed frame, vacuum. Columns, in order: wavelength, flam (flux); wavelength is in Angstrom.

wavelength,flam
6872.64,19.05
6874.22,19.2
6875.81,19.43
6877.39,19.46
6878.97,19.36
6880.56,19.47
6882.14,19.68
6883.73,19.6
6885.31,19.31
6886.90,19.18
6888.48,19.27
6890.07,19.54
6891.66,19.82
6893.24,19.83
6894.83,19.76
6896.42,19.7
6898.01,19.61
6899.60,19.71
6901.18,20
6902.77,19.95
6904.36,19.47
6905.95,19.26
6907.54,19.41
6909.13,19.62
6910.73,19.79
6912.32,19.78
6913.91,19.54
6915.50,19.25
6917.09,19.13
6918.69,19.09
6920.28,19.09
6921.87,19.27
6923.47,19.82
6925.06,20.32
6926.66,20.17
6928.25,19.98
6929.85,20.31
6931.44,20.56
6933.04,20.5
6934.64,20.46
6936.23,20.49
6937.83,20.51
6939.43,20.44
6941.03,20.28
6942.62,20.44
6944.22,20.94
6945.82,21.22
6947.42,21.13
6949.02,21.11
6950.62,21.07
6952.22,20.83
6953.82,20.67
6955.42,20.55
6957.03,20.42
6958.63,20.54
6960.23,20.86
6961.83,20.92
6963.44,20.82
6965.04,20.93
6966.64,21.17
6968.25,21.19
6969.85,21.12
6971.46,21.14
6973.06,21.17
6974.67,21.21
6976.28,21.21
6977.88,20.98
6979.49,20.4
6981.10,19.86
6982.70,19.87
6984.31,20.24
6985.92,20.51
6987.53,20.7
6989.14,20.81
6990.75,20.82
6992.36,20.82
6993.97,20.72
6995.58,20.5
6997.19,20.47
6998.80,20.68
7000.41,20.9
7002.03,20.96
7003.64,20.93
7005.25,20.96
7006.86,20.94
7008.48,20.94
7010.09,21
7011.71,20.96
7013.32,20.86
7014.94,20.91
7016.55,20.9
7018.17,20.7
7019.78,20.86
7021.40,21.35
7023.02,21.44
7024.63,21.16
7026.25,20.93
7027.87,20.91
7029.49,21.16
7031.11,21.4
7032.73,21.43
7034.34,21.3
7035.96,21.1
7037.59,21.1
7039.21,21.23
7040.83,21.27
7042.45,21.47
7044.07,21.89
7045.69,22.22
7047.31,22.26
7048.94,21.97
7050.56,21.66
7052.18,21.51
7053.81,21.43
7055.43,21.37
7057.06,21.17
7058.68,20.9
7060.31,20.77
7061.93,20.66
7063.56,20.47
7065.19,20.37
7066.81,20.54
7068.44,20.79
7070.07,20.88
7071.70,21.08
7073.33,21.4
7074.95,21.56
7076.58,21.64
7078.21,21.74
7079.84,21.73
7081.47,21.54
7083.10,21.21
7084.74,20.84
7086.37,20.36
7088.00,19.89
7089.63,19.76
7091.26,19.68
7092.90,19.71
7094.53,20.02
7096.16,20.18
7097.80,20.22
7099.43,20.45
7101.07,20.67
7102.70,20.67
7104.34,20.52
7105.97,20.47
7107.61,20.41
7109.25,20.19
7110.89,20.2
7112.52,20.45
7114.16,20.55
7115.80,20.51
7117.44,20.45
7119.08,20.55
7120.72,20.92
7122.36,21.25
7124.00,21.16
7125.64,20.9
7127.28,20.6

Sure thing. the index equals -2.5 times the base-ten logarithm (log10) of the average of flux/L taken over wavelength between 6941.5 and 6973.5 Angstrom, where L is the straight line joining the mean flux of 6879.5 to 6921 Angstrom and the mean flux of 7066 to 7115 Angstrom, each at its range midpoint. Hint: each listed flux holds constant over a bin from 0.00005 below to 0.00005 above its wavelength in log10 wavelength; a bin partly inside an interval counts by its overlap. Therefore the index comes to -0.06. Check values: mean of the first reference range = 19.5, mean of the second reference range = 20.6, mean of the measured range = 20.9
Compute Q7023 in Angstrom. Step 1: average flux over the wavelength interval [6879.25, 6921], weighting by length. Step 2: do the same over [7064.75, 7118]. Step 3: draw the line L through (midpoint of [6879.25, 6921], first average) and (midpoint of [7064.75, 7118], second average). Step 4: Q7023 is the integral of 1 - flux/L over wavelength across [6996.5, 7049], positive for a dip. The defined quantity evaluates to -2.4 Angstrom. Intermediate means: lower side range 19.5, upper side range 20.6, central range 21.2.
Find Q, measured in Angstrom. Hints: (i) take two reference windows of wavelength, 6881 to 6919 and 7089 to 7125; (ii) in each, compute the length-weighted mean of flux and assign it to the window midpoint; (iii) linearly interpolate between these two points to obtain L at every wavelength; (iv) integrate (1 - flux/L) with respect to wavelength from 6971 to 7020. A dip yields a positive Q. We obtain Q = -2.0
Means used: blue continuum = 19.6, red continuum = 20.4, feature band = 20.8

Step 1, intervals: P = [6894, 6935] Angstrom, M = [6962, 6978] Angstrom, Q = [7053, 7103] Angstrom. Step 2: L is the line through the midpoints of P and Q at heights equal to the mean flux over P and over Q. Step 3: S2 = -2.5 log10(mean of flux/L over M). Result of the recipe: -0.05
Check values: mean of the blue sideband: 19.7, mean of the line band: 21.1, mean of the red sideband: 20.8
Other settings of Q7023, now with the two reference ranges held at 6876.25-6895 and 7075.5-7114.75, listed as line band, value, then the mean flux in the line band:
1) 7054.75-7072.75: -0.38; 20.8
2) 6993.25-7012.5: -0.70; 20.8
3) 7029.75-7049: -1.19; 21.5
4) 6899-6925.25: 0.15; 19.5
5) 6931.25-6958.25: -1.19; 20.7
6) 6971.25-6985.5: -0.48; 20.7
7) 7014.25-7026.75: -0.53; 21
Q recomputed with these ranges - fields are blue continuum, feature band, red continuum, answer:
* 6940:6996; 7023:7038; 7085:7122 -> -0.4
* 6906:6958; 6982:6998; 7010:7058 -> 0.2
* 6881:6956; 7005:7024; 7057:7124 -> -0.6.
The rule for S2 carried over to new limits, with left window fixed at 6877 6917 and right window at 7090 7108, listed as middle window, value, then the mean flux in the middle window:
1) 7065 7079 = -0.05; 21.2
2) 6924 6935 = -0.03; 20.3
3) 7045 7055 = -0.09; 21.8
